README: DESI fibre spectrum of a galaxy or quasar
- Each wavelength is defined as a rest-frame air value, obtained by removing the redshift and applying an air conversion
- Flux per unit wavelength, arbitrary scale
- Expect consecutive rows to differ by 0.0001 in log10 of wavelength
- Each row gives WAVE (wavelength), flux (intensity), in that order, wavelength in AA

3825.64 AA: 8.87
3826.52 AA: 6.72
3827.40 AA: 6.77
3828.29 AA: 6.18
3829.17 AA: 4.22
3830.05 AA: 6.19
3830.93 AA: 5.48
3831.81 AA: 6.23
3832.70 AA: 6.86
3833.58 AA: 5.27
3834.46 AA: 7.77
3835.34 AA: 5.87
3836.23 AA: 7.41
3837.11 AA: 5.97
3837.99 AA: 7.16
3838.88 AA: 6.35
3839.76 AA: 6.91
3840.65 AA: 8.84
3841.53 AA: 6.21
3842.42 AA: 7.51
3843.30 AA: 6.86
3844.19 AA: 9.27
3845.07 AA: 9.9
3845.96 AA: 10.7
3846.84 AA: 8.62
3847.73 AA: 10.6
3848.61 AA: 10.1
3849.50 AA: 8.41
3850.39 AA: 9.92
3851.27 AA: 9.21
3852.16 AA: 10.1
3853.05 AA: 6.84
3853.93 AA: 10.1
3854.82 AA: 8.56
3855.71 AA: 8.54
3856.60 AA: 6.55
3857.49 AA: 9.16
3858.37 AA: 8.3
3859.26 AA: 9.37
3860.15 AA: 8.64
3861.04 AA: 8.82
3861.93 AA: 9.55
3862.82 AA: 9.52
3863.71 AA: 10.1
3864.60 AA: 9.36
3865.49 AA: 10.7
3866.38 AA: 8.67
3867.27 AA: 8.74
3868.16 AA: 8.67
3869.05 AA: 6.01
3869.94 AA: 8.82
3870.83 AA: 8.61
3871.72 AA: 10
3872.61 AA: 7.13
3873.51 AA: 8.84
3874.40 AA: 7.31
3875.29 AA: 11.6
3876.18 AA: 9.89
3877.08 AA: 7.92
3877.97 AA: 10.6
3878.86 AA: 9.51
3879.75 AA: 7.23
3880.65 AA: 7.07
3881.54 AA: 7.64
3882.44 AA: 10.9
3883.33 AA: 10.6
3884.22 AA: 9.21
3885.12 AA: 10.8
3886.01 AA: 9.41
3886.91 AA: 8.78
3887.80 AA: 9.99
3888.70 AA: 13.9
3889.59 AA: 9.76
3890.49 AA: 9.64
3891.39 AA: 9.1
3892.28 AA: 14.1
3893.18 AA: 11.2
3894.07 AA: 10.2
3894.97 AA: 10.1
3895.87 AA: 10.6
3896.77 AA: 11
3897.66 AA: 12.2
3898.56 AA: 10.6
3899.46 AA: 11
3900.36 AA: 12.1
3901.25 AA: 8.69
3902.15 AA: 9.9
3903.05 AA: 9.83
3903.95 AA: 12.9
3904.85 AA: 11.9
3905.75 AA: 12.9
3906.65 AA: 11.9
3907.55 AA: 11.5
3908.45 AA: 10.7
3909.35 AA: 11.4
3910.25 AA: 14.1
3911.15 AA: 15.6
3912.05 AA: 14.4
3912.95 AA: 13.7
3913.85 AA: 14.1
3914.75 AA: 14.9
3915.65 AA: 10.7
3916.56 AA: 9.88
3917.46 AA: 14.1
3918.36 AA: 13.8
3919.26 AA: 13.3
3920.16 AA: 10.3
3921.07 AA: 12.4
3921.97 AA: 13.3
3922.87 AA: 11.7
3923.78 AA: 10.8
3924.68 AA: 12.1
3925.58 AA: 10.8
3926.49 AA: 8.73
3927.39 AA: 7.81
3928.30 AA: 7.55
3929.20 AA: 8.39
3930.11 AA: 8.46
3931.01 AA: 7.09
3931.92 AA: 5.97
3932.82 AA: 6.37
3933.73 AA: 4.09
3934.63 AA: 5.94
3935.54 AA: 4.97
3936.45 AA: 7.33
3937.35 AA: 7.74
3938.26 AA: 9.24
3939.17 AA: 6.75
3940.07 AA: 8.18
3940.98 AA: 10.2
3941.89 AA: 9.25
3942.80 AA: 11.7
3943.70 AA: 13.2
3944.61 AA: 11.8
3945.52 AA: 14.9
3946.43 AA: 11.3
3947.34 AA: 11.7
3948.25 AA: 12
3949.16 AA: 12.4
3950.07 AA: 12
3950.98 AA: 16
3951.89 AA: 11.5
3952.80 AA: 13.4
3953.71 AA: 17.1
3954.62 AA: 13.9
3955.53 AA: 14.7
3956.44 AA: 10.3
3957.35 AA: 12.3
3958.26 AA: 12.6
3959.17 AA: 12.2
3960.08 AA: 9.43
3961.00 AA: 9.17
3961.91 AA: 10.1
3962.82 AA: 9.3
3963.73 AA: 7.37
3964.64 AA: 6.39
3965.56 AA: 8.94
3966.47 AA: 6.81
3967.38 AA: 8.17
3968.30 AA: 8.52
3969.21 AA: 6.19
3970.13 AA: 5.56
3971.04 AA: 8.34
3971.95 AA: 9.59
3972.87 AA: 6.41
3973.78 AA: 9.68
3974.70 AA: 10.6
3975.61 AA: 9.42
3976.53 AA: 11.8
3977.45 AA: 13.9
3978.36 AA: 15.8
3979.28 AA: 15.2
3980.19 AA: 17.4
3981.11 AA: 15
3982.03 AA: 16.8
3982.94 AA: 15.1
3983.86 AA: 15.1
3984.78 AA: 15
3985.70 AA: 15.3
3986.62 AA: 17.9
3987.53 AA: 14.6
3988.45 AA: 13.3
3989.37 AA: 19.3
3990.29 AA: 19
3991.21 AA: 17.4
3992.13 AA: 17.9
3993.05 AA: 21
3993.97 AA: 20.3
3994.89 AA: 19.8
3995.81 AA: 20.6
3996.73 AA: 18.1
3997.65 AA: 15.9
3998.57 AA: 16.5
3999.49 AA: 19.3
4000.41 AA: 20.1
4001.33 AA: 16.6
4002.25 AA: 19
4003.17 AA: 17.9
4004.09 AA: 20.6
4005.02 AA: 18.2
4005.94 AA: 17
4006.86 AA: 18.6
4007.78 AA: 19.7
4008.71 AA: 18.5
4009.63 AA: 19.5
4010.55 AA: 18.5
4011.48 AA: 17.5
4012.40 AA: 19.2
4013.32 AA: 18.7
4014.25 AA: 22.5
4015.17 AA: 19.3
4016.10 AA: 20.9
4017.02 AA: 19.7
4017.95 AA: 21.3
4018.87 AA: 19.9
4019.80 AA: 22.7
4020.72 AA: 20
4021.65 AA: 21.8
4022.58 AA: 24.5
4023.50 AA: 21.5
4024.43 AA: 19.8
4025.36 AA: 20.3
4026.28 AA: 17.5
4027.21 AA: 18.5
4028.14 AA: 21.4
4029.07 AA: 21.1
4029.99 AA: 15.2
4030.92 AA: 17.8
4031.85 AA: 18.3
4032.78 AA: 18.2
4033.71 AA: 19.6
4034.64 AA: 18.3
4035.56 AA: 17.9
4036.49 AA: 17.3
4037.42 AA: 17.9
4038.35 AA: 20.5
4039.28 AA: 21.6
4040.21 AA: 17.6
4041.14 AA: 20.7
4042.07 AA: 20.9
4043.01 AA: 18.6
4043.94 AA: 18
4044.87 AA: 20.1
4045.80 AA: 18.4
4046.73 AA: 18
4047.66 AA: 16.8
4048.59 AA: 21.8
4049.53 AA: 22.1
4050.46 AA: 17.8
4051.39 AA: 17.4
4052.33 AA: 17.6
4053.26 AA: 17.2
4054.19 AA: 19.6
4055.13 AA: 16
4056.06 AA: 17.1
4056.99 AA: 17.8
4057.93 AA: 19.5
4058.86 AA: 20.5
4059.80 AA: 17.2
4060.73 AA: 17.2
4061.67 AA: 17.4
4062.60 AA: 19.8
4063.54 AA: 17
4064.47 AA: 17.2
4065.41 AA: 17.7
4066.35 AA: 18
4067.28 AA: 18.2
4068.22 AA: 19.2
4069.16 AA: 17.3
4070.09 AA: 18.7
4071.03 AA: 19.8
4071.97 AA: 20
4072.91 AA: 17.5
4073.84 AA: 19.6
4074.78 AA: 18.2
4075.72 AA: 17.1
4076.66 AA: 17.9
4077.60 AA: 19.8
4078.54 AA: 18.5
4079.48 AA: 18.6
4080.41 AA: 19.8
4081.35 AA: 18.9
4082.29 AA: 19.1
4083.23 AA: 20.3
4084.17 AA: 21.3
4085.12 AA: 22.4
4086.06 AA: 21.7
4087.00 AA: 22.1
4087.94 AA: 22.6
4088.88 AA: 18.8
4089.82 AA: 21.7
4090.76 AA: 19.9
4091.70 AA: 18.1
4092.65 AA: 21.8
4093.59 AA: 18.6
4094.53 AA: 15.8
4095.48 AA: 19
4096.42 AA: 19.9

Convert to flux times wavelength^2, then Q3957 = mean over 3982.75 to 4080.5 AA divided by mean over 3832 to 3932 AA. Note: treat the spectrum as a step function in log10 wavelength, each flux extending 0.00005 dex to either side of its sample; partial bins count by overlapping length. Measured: 2.06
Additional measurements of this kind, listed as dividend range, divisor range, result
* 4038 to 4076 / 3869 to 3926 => 1.85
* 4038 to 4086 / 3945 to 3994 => 1.56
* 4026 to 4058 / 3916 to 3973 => 1.95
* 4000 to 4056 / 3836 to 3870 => 2.44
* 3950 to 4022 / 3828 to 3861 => 2.08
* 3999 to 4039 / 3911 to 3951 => 1.93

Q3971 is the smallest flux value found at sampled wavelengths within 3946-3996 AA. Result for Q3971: 5.56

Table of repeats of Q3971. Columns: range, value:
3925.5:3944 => 4.09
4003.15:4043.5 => 15.2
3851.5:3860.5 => 6.55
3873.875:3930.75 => 7.07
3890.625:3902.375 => 8.69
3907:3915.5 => 10.7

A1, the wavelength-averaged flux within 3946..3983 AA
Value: 11.3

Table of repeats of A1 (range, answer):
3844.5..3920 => 10.3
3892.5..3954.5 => 11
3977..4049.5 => 18.6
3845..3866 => 9.22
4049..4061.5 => 18.2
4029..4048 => 18.7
